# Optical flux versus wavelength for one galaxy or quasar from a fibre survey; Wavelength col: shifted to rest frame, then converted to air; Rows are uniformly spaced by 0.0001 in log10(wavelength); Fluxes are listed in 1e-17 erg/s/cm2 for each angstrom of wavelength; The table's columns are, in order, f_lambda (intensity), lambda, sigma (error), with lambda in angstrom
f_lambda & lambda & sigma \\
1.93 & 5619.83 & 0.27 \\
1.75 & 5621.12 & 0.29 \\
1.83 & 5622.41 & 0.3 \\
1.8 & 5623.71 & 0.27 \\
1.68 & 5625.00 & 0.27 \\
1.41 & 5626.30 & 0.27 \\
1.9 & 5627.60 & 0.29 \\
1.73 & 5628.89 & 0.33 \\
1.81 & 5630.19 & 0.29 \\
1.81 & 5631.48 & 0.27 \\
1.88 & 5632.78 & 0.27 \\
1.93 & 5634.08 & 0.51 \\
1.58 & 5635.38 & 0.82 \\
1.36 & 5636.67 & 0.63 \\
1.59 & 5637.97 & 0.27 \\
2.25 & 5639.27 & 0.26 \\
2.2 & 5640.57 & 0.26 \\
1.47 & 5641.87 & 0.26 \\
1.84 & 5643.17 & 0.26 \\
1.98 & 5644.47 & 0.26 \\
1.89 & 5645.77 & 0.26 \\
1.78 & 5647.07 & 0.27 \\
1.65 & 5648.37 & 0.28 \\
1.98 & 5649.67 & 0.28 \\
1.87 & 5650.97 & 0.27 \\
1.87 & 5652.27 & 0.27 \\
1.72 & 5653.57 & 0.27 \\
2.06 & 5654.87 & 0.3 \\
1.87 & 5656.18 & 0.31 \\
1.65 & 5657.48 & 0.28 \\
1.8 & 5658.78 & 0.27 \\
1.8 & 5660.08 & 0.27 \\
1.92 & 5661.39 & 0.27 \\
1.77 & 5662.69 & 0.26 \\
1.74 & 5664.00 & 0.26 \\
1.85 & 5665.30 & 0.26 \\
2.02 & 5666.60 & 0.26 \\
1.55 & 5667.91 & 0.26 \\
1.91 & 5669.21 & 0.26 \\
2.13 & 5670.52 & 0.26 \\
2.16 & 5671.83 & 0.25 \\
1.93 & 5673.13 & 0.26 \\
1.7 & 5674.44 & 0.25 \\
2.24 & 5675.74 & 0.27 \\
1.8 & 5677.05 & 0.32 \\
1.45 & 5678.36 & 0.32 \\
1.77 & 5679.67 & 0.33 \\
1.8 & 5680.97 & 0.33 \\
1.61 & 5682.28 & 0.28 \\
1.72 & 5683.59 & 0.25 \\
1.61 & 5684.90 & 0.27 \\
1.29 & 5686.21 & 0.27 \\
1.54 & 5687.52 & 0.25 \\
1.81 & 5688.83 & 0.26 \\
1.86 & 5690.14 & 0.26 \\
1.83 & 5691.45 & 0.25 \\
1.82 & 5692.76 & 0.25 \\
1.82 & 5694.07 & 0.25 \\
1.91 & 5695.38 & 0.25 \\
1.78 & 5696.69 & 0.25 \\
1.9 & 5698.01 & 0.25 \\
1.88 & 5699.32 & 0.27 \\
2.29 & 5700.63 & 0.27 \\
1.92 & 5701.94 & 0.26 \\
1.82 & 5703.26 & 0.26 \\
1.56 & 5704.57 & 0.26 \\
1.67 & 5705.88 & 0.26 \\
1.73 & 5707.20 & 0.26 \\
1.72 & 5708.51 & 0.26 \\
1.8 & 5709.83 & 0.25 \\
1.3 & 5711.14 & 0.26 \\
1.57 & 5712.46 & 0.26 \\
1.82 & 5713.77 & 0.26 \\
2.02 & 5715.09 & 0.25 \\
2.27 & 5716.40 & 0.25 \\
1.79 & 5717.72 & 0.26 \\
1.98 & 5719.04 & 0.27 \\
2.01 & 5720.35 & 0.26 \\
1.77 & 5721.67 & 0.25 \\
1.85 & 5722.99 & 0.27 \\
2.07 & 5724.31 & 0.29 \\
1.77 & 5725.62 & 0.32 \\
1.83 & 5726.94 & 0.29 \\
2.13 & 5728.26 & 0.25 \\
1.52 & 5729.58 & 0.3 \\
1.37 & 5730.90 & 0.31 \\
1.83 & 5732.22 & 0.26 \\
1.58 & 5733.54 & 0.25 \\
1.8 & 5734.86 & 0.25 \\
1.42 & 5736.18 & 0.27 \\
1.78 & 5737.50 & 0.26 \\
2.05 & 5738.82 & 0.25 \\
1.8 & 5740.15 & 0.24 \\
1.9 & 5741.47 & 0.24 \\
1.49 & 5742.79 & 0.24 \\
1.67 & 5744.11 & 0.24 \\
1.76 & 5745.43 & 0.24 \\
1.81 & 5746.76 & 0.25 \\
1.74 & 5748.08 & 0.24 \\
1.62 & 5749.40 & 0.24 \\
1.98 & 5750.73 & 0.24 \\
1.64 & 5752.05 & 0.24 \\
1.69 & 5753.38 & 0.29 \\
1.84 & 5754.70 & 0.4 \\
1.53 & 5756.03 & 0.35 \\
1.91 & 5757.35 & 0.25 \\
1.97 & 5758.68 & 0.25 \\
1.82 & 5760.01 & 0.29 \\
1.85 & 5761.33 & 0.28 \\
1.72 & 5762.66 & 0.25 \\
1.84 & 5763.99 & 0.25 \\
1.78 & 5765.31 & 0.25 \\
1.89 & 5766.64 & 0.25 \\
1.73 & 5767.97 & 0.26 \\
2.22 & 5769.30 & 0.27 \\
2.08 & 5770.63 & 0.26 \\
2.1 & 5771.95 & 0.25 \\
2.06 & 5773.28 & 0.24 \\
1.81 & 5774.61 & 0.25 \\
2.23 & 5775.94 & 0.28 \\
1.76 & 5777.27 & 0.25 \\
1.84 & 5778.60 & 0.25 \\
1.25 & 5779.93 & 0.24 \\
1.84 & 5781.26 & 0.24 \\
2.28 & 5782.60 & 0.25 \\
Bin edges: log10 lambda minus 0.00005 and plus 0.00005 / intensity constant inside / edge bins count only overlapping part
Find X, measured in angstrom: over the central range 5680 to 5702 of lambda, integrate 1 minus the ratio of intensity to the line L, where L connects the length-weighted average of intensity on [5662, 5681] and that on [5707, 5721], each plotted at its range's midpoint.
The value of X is 0.7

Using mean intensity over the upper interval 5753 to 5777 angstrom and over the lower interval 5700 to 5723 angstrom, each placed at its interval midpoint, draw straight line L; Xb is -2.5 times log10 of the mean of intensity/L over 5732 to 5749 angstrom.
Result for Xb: 0.076 mag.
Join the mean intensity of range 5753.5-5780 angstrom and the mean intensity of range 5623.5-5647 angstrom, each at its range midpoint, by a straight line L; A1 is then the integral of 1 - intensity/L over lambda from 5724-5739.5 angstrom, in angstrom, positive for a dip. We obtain 0.8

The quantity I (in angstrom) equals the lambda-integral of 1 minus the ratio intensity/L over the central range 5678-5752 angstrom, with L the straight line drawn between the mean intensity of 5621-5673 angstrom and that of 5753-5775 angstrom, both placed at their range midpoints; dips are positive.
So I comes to 3.3 angstrom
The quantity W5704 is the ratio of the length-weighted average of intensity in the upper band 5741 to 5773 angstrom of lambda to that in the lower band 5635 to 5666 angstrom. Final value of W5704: 1.00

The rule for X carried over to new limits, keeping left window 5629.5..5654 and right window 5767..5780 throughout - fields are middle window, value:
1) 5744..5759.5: 1.2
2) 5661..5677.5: -0.6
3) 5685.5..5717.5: 1.4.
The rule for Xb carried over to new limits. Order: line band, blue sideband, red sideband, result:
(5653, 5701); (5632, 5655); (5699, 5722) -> 0.01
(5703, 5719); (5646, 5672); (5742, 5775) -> 0.04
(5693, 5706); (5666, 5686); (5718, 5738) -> -0.04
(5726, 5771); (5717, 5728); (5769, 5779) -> 0.10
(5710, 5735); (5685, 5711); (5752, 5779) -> 0.00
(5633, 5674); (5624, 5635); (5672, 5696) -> -0.05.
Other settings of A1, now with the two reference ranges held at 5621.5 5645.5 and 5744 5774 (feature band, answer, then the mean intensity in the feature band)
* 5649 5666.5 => -0.50 angstrom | 1.84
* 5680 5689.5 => 0.92 angstrom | 1.63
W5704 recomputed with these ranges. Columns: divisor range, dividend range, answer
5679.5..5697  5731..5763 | 1.02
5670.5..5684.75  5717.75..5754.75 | 0.97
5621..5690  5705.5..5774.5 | 1.01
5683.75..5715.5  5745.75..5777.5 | 1.06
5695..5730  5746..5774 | 1.00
